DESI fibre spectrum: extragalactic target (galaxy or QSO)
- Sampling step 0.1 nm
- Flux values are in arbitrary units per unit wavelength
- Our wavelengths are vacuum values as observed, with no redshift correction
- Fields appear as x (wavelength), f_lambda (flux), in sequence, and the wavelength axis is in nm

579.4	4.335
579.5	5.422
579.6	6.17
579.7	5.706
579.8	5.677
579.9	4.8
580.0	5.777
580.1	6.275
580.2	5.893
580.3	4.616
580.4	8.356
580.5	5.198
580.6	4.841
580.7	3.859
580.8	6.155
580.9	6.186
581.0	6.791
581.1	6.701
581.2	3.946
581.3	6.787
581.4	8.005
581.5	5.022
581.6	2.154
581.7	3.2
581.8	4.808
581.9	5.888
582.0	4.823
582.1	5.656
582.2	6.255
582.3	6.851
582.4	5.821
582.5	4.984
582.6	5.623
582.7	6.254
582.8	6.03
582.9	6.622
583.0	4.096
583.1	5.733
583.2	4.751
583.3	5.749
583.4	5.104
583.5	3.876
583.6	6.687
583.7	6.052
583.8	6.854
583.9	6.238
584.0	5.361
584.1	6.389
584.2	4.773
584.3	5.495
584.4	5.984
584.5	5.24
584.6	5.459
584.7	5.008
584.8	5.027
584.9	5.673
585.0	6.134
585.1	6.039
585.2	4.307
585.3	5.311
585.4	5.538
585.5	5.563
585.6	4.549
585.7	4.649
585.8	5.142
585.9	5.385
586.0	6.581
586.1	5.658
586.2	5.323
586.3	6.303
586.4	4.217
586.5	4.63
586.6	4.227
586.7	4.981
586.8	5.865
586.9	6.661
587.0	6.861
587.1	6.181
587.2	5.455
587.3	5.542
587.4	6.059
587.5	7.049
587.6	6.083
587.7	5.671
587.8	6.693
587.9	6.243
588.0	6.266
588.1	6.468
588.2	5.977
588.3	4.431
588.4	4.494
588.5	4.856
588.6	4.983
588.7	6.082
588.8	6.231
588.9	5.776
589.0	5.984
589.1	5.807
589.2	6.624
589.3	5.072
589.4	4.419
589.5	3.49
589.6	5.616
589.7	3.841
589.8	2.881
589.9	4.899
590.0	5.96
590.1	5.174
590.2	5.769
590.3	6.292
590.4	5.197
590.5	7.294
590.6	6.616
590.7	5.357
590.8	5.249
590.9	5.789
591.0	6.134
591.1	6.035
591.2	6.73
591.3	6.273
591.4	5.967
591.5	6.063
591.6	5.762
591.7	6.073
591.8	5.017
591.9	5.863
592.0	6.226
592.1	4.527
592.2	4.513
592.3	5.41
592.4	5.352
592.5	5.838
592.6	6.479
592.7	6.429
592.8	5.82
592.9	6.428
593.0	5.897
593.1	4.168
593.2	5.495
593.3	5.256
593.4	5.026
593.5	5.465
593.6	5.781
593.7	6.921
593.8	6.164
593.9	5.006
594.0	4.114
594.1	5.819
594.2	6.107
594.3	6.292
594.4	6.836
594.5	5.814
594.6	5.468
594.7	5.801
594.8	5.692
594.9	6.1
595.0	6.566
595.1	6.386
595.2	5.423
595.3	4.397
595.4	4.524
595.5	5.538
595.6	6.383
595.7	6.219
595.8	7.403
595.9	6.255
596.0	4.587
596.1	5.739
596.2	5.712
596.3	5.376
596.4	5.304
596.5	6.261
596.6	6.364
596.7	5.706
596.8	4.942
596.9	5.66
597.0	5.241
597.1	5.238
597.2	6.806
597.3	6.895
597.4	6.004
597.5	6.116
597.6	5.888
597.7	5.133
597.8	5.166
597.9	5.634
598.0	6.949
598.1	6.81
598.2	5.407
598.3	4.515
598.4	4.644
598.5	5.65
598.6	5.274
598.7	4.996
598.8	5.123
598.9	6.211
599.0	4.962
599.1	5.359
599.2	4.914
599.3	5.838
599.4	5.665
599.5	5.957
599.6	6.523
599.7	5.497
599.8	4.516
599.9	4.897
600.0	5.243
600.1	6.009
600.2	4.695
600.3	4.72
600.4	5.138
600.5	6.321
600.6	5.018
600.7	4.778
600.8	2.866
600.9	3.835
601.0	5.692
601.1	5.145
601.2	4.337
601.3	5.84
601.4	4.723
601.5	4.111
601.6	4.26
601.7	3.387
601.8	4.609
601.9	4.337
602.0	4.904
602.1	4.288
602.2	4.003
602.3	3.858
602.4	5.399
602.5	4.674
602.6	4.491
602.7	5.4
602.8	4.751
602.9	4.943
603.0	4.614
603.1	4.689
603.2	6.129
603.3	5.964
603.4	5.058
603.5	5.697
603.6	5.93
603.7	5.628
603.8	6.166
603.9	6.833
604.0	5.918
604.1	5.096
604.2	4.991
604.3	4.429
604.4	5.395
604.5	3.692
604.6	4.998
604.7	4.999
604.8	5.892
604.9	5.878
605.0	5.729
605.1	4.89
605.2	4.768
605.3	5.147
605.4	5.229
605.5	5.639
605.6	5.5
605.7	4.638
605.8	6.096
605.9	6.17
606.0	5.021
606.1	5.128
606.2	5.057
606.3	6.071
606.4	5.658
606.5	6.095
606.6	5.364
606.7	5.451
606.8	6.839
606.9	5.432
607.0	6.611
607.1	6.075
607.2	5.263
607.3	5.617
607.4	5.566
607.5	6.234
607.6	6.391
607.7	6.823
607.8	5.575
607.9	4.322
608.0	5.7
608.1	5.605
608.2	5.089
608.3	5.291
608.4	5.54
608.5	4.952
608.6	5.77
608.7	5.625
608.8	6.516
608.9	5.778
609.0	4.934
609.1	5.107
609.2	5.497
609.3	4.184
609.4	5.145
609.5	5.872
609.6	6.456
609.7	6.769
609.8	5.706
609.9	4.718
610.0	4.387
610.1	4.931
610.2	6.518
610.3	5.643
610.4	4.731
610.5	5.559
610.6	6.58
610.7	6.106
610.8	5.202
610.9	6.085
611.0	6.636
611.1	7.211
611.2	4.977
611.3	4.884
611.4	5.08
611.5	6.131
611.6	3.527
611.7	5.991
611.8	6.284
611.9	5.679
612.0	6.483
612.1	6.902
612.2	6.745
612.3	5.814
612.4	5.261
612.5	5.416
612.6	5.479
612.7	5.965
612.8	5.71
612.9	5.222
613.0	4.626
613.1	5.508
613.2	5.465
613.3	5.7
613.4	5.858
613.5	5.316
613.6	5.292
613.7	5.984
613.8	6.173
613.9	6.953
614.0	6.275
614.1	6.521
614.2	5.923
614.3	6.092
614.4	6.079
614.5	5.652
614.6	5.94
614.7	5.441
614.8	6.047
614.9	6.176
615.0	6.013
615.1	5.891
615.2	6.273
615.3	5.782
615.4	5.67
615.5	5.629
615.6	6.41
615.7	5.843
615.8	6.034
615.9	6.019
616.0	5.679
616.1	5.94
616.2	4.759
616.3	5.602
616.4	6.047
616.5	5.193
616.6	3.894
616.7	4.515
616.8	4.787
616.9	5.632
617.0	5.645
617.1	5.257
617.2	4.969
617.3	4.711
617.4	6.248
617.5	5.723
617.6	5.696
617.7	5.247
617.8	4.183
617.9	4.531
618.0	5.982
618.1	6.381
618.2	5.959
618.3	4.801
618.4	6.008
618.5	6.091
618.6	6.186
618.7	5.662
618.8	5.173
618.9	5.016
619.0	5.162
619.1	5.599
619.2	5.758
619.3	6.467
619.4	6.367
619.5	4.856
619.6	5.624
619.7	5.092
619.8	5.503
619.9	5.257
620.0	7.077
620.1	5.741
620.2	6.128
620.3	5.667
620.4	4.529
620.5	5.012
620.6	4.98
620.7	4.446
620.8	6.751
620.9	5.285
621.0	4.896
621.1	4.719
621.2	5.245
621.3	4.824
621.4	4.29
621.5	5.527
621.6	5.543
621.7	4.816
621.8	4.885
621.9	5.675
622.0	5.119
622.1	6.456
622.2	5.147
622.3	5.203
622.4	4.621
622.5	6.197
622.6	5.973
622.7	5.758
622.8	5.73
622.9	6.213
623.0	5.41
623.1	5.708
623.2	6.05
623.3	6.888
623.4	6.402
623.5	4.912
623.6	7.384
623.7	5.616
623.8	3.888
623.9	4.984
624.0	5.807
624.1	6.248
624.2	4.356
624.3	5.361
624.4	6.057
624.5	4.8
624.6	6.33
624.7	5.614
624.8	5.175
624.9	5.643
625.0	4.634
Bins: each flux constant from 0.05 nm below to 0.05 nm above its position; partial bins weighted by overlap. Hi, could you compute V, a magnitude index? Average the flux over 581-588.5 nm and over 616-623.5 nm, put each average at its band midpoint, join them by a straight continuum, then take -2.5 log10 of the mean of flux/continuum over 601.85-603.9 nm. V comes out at 0.09 mag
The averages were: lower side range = 5.56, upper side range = 5.46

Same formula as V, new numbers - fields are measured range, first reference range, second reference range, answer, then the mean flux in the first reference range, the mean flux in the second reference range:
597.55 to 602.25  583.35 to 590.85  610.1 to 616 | 0.116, 5.54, 5.83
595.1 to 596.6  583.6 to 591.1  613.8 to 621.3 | -0.023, 5.57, 5.6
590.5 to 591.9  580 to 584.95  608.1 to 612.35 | -0.071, 5.58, 5.64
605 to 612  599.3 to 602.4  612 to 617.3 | -0.051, 4.86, 5.71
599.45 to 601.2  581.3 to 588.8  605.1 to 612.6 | 0.104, 5.55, 5.63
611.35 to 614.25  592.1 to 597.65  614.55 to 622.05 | -0.043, 5.74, 5.49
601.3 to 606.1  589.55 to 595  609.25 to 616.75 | 0.121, 5.68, 5.71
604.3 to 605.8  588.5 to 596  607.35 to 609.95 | 0.085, 5.66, 5.58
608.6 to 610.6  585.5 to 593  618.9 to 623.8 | 0.010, 5.62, 5.53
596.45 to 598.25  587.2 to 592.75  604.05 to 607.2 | -0.068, 5.65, 5.42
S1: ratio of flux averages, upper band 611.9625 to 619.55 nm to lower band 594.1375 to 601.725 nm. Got 1.03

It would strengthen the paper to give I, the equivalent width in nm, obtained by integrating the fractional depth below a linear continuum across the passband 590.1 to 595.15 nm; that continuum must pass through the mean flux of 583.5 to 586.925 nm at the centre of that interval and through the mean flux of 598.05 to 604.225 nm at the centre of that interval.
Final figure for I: -0.47 nm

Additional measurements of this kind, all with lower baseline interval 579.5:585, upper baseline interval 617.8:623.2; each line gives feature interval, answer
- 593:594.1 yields 0.03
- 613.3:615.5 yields -0.18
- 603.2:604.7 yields 0.03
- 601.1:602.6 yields 0.28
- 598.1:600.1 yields 0.06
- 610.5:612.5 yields -0.13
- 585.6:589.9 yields 0.07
